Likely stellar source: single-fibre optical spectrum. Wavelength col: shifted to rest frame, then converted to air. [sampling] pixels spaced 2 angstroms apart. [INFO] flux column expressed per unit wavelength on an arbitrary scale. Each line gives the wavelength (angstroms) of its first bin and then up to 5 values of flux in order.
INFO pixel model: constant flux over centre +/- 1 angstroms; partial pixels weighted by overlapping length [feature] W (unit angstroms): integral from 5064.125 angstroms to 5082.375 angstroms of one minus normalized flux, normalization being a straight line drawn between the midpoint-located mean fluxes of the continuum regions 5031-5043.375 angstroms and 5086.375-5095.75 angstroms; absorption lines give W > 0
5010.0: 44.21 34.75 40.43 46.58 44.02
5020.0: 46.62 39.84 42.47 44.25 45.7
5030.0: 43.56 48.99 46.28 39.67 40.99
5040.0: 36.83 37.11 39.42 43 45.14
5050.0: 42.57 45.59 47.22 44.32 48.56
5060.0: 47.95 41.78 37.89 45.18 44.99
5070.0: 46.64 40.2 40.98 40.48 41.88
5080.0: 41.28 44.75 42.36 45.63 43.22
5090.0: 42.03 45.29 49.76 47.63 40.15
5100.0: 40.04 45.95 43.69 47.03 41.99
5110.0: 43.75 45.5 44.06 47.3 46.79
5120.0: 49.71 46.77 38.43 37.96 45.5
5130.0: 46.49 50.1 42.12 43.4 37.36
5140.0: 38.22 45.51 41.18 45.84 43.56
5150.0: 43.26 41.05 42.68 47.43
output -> 0.6 angstroms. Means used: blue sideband 41.6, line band 42.6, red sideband 45.3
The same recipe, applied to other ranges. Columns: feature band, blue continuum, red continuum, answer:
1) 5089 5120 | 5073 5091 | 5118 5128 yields -1.20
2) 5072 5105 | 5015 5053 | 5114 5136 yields 0.66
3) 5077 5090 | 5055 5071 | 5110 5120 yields 0.61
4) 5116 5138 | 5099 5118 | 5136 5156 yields -0.52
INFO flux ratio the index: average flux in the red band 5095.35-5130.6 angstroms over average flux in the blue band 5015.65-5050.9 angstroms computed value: 1.03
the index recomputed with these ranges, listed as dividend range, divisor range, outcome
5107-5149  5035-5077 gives 1.03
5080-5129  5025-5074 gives 1.02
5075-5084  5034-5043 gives 1.07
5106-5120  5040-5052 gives 1.10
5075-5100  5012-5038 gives 1.00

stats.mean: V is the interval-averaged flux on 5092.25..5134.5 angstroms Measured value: 44.8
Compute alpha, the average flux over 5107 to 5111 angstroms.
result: 42.9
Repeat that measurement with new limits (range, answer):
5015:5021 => 45.7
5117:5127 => 43.9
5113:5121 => 47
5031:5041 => 42.6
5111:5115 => 44.8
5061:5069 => 42.5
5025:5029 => 45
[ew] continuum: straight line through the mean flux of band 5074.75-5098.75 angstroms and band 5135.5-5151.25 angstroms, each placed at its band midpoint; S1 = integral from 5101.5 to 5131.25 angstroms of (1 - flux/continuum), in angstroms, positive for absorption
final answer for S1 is -1.3 angstroms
